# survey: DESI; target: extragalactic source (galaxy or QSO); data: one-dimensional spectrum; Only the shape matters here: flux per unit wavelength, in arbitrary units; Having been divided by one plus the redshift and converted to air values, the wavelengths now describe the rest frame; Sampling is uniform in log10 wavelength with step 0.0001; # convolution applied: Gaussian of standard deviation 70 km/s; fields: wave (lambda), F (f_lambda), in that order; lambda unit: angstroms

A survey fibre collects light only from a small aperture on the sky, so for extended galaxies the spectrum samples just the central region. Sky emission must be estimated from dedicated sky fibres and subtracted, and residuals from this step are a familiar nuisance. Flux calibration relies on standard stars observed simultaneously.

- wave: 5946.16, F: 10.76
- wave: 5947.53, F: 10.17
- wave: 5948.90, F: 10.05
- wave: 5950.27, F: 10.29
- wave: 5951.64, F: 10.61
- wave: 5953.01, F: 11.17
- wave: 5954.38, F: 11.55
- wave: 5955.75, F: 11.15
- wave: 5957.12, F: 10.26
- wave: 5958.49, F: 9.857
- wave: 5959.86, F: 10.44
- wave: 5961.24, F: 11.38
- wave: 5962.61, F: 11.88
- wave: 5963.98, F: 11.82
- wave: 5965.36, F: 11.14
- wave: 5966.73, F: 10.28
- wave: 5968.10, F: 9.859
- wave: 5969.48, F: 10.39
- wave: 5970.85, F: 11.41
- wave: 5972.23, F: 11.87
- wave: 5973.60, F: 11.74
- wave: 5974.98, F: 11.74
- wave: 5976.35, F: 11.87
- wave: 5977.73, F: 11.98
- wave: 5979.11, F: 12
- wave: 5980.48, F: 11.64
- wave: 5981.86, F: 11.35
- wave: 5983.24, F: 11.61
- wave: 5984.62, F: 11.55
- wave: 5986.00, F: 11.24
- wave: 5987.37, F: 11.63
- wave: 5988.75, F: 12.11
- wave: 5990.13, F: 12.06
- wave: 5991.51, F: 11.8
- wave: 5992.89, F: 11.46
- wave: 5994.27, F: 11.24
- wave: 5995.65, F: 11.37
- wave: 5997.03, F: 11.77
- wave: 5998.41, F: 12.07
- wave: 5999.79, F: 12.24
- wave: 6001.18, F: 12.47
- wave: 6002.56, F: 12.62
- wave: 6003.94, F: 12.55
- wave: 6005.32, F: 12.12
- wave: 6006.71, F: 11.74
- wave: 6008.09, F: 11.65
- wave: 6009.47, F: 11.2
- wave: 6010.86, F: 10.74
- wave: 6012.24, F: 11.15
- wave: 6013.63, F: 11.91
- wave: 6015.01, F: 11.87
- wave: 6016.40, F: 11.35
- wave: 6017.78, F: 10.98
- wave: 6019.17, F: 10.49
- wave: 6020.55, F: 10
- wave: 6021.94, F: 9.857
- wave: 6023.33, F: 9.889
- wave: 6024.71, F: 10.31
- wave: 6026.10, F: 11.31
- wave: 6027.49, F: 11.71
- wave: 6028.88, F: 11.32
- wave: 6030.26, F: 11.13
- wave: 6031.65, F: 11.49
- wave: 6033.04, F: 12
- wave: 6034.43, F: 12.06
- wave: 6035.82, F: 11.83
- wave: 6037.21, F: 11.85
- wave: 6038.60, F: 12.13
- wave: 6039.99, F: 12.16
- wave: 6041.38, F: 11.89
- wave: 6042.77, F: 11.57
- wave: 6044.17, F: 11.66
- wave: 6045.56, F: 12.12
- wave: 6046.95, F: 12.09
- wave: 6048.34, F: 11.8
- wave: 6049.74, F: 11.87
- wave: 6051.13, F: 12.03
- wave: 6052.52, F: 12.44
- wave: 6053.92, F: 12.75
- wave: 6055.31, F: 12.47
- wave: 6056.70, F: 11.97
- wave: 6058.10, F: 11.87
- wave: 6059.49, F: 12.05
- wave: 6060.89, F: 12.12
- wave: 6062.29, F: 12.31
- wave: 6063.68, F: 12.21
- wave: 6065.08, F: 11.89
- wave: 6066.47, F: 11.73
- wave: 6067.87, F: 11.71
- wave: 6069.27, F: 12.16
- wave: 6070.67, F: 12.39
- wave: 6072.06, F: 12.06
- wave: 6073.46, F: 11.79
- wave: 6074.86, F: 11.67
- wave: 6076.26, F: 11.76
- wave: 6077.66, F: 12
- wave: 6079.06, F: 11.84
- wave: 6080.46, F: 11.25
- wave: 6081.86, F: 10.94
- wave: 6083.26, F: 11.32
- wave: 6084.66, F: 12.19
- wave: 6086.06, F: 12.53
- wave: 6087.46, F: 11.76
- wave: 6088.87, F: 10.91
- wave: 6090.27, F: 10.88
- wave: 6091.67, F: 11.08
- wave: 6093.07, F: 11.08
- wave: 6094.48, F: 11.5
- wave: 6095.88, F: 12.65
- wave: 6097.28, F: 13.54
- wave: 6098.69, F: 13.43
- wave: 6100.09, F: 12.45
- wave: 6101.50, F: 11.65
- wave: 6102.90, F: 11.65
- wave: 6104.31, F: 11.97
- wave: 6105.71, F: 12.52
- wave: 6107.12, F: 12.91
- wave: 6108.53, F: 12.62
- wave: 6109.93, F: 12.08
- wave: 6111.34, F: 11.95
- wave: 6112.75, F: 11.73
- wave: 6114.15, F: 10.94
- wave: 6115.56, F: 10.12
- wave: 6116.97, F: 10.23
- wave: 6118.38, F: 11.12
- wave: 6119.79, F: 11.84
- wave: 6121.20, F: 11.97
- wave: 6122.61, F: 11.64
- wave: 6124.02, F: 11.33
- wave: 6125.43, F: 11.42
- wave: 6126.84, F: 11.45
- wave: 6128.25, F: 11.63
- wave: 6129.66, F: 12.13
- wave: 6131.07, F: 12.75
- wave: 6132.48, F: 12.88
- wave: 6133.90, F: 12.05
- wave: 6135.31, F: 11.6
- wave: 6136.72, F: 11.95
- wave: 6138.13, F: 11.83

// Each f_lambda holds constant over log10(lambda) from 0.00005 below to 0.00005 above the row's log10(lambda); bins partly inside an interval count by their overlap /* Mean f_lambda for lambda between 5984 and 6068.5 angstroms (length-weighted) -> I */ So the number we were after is 11.7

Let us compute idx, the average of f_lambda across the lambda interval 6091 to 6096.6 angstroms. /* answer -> 11.6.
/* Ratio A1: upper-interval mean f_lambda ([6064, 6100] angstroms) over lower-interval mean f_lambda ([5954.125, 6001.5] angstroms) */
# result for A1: 1.04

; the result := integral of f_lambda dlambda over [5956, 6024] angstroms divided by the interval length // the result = 11.4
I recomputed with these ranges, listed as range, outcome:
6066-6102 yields 11.9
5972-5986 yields 11.7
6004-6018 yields 11.5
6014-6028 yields 10.8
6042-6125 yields 11.9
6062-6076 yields 12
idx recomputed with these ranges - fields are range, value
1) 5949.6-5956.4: 11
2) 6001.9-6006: 12.4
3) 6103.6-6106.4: 12.2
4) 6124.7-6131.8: 11.9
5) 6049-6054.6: 12.3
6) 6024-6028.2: 11.1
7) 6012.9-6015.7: 11.9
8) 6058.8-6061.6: 12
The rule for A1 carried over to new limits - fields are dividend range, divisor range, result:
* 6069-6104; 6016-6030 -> 1.11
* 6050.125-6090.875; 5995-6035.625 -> 1.04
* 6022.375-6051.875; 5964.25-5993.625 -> 1.01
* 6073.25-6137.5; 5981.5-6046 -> 1.02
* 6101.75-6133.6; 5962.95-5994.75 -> 1.03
